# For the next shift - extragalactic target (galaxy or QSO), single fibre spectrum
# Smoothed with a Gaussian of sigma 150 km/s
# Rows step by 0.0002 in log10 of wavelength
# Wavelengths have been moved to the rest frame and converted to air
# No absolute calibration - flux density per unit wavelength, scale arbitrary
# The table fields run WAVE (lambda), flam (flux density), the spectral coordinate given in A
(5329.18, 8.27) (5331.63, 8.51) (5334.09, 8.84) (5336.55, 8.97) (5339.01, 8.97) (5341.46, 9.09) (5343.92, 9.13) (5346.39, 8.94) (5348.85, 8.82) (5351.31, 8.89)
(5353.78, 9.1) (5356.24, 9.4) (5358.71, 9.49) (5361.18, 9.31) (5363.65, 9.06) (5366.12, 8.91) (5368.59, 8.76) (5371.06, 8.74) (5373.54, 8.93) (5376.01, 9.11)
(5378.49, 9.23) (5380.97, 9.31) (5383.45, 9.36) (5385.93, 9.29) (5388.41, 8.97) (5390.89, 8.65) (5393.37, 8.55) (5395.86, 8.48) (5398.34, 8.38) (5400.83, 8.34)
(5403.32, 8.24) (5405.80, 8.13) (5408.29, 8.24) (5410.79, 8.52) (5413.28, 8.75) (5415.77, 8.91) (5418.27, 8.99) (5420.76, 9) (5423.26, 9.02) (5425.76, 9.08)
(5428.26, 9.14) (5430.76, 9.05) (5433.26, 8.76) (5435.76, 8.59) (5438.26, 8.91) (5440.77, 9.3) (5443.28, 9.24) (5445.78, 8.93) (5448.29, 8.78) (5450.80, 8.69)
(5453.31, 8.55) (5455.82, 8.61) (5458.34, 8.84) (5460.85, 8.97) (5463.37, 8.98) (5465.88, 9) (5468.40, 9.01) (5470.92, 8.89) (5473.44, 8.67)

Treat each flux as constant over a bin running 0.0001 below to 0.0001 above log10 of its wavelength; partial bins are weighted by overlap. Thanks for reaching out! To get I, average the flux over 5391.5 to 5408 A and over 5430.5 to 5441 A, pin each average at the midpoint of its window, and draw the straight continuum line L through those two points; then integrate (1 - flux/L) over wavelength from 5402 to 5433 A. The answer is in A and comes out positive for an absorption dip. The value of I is -0.5 A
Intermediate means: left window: 8.36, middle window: 8.76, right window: 8.88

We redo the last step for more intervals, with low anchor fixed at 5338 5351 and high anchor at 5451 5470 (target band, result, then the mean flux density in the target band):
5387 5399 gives 0.40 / 8.63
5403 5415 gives 0.67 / 8.41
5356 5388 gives -0.64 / 9.13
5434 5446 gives -0.16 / 8.99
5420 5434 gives -0.21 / 9.02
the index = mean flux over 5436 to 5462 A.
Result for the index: 8.87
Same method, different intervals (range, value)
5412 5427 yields 8.96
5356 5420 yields 8.84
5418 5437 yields 8.95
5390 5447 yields 8.75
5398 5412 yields 8.3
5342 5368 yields 9.09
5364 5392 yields 9.03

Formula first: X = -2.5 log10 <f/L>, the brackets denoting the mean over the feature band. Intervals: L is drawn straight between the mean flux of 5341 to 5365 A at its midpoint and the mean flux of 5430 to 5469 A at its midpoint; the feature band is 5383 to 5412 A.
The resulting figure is 0.05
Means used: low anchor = 9.12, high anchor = 8.88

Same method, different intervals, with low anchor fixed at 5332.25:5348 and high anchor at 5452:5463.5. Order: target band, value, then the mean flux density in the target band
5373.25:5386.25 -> -0.038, 9.22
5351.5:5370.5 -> -0.023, 9.12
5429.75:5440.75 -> -0.009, 8.88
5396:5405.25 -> 0.067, 8.33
